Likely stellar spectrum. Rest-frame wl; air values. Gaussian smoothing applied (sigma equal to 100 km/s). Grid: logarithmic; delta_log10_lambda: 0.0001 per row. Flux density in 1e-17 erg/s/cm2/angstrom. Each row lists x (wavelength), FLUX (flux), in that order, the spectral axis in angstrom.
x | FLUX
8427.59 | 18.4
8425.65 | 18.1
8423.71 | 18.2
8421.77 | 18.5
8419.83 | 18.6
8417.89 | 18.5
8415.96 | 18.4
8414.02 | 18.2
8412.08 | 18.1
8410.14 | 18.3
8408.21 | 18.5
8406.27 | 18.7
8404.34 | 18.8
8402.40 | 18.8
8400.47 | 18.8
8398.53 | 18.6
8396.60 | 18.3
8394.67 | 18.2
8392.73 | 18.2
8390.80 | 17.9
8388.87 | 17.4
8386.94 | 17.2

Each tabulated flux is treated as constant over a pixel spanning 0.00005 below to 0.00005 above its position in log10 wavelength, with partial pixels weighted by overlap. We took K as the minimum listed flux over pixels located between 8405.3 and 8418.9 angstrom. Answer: 18.1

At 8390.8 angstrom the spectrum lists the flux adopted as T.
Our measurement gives 17.9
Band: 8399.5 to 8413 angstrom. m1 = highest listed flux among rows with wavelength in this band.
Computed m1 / 18.8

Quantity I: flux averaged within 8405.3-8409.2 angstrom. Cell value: 18.6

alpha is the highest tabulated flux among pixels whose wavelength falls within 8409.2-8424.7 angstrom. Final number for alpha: 18.6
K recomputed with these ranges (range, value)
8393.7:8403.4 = 18.2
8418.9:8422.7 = 18.5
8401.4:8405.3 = 18.8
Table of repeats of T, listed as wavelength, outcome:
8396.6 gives 18.3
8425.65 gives 18.1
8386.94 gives 17.2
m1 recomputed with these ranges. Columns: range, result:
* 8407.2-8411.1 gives 18.5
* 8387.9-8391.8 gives 17.9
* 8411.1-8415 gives 18.2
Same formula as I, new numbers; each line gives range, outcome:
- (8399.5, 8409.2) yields 18.7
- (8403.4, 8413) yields 18.5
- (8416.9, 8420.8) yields 18.6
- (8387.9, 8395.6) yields 17.9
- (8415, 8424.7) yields 18.4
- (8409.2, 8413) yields 18.2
